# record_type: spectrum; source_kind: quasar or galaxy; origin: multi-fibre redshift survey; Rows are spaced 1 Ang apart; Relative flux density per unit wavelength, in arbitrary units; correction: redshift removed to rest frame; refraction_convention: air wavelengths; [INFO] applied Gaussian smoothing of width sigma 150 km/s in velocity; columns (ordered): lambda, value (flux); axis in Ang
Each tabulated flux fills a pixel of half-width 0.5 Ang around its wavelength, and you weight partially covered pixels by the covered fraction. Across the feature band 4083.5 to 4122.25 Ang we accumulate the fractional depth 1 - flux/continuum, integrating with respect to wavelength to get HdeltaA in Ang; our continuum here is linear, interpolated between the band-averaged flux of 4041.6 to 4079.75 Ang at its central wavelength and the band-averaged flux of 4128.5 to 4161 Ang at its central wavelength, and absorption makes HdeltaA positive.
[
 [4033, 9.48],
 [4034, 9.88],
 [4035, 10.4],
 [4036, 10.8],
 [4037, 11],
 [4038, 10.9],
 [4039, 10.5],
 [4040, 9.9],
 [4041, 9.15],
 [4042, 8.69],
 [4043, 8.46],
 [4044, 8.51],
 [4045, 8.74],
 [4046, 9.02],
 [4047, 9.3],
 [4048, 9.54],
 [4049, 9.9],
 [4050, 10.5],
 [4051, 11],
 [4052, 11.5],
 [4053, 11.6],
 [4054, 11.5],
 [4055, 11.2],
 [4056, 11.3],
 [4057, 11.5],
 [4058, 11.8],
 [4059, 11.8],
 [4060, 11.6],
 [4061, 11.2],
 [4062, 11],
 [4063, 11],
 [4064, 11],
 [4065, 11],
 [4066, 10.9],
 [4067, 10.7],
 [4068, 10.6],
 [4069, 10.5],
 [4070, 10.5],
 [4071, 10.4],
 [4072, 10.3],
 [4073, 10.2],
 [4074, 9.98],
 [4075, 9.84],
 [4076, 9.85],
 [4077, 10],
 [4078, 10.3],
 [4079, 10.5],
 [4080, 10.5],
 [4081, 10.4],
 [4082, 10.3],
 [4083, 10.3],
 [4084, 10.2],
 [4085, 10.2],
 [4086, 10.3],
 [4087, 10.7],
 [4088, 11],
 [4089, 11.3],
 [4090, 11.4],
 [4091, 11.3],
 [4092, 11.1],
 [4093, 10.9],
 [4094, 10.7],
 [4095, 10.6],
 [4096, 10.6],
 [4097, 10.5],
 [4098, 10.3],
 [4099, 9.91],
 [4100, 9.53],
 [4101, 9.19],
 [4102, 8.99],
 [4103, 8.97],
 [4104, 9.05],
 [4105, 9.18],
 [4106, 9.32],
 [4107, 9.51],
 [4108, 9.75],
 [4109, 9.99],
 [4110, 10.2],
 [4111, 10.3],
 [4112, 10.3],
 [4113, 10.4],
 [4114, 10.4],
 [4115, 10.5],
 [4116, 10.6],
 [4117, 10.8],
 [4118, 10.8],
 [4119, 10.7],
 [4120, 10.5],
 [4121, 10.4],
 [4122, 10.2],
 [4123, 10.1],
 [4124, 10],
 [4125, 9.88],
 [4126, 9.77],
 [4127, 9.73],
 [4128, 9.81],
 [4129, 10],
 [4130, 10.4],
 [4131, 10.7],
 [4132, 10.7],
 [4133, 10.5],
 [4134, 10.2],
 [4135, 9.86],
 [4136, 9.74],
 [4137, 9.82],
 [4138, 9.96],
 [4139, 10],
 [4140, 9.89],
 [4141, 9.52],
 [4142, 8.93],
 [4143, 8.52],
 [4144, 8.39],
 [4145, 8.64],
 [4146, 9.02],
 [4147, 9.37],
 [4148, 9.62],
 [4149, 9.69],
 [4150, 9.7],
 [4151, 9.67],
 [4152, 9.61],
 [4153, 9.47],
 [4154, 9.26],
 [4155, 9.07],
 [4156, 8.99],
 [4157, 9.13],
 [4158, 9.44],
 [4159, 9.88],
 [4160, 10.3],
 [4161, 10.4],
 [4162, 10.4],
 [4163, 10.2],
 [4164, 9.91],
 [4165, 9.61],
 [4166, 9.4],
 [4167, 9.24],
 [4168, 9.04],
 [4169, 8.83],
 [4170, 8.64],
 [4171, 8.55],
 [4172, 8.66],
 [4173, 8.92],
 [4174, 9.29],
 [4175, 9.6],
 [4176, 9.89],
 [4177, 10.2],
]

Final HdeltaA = -0.9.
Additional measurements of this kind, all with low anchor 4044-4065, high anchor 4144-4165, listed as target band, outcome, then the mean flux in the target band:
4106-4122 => -0.4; 10.3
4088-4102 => -0.3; 10.5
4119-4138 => -0.5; 10.1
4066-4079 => 0.3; 10.3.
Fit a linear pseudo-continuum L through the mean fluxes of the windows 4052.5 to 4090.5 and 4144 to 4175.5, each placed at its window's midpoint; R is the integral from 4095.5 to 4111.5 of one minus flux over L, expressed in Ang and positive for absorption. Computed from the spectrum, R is 0.9 Ang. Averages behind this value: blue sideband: 10.8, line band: 9.71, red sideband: 9.39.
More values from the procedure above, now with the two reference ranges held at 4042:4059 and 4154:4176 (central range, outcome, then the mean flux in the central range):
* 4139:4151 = 0.4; 9.26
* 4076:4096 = -1.1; 10.6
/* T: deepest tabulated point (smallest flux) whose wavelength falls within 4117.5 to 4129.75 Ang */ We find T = 9.73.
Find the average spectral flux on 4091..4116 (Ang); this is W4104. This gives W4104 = 10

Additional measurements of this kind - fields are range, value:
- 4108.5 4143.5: 10.1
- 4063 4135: 10.3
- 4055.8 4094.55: 10.7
